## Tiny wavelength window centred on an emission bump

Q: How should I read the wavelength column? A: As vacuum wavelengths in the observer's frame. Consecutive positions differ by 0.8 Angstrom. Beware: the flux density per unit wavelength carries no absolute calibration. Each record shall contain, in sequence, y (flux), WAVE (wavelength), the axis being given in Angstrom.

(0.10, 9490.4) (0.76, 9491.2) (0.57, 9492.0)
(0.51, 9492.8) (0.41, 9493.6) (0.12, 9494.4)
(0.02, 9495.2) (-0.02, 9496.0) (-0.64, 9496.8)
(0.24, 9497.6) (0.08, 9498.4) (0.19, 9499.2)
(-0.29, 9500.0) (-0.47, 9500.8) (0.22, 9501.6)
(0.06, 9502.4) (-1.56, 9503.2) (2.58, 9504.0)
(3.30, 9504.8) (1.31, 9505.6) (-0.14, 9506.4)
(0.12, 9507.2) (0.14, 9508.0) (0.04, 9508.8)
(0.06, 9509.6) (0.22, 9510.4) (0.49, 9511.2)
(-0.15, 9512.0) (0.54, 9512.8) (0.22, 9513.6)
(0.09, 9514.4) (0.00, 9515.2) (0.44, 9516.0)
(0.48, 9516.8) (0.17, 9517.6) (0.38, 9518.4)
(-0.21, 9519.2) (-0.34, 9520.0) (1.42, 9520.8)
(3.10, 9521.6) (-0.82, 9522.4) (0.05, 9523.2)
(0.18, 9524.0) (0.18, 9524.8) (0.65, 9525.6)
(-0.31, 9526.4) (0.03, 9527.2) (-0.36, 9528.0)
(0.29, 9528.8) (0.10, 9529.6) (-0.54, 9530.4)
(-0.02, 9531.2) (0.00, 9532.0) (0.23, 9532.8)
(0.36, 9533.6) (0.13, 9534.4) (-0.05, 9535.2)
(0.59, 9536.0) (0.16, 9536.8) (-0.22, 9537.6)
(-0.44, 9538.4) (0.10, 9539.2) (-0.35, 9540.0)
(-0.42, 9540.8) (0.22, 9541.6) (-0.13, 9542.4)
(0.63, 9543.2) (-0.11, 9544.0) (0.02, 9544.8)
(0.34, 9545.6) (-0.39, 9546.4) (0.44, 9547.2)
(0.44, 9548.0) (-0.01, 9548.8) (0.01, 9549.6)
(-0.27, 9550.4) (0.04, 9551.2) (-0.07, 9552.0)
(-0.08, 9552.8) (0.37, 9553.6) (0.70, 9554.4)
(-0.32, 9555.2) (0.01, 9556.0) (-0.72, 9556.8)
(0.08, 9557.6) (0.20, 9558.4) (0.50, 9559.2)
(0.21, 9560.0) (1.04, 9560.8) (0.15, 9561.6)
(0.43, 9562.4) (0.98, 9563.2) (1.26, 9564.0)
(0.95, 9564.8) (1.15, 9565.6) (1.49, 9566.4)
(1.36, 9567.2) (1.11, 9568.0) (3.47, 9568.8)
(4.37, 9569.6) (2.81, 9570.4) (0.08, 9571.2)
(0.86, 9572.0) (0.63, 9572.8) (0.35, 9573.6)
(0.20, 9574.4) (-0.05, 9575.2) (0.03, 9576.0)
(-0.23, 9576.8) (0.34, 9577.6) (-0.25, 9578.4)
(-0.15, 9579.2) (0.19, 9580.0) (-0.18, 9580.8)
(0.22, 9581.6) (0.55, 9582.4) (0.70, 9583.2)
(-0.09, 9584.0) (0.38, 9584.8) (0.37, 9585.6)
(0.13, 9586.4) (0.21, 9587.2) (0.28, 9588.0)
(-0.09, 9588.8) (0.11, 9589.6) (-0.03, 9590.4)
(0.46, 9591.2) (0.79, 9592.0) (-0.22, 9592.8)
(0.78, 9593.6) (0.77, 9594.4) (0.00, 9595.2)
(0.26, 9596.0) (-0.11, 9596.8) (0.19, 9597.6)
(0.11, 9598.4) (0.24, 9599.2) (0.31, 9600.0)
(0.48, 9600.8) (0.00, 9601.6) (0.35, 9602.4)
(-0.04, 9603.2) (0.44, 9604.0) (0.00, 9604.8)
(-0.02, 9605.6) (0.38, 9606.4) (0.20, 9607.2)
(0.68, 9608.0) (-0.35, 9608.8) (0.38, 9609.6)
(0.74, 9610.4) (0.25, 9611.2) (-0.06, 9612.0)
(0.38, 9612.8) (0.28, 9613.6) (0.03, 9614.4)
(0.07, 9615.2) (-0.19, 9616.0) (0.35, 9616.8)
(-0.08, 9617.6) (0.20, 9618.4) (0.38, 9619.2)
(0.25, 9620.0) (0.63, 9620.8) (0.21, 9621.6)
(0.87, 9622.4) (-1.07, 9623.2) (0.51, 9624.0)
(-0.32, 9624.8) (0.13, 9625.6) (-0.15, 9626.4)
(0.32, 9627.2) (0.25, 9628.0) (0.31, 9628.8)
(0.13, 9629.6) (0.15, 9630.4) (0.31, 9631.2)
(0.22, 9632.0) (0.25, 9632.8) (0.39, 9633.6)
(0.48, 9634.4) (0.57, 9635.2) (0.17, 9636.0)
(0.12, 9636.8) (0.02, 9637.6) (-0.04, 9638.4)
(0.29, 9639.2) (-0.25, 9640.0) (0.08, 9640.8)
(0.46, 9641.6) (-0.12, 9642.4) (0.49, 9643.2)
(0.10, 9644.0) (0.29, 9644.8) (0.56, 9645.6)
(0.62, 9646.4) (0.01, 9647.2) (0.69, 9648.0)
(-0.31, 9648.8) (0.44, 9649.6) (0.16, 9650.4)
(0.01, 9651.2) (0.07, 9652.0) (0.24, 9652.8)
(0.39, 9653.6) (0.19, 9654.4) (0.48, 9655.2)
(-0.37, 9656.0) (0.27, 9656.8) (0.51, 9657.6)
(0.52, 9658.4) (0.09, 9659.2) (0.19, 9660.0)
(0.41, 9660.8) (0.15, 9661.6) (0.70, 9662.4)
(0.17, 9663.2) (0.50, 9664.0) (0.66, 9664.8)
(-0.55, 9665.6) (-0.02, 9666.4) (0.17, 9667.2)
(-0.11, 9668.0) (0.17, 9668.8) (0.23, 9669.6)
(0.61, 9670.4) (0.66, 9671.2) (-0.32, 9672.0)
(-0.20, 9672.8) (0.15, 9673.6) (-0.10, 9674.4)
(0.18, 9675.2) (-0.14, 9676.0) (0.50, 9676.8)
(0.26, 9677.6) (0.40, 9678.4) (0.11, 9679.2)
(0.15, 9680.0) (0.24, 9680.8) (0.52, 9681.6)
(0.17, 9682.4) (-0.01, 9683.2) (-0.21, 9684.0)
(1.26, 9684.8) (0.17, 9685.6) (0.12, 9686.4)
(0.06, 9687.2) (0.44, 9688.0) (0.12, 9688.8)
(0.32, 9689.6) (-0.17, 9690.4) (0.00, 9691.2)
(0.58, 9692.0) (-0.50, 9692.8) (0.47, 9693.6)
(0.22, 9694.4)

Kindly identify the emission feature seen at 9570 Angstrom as [O III]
